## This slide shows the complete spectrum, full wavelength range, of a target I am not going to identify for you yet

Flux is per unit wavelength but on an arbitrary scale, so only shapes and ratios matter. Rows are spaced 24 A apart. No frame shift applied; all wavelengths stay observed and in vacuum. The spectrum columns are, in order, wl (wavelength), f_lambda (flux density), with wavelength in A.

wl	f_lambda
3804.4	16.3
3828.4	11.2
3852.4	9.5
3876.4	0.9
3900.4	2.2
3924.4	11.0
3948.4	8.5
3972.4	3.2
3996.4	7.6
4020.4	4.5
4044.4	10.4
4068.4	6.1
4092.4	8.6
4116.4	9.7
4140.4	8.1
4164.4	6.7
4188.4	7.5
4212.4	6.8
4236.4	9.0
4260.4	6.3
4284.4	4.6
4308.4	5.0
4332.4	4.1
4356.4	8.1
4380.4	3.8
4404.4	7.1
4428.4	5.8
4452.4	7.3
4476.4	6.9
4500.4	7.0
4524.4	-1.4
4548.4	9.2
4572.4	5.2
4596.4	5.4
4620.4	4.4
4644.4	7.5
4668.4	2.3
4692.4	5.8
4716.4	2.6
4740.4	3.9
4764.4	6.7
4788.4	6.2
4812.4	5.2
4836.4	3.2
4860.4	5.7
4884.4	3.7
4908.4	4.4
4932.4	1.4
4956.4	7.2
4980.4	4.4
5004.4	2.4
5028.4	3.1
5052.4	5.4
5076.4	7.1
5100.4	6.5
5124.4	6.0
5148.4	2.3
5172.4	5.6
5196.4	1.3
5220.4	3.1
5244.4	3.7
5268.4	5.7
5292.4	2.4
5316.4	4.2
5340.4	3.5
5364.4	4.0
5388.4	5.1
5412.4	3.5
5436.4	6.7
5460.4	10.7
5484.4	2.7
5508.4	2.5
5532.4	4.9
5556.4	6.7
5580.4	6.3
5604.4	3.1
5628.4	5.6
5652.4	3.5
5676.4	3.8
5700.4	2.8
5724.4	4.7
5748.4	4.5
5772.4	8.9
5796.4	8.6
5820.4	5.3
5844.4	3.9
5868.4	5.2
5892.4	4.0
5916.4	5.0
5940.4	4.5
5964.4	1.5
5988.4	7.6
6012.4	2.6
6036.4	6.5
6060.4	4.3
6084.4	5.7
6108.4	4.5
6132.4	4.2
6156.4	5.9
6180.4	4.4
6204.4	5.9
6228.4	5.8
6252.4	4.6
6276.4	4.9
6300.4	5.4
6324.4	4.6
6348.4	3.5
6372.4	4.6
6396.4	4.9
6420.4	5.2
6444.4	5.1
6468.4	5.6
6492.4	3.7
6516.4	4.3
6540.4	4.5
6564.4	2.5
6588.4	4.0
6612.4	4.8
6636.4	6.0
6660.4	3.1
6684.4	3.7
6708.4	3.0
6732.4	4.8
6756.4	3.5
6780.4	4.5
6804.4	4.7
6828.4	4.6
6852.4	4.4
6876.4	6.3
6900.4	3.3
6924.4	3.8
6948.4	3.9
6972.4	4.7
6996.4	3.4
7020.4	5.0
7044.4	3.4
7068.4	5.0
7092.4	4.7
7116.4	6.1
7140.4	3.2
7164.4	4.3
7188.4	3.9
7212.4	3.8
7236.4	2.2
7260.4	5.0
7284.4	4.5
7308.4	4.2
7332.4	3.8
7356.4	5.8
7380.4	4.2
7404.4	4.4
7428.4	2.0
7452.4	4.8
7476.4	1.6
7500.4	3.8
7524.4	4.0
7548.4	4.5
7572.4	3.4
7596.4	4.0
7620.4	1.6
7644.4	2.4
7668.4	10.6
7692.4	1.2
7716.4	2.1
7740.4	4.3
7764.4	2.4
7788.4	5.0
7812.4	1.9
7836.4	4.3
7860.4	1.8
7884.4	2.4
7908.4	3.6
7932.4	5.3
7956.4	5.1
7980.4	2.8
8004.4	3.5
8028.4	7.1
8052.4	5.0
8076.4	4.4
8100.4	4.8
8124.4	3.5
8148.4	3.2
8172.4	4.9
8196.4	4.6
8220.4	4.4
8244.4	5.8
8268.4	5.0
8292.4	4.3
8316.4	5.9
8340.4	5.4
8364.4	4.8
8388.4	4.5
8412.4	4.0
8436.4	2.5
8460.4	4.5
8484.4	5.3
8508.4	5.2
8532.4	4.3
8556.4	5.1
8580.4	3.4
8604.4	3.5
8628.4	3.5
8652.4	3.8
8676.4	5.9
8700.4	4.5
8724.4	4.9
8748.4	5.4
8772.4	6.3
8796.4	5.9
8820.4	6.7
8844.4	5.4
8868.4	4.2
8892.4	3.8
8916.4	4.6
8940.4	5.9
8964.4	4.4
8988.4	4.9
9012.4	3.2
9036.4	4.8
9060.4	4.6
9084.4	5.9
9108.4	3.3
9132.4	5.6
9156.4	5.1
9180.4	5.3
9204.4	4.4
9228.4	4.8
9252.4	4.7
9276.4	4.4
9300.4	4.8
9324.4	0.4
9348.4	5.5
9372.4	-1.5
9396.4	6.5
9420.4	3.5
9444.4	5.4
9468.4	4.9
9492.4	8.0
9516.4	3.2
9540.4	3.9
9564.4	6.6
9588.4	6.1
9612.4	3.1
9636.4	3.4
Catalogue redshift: 1.06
